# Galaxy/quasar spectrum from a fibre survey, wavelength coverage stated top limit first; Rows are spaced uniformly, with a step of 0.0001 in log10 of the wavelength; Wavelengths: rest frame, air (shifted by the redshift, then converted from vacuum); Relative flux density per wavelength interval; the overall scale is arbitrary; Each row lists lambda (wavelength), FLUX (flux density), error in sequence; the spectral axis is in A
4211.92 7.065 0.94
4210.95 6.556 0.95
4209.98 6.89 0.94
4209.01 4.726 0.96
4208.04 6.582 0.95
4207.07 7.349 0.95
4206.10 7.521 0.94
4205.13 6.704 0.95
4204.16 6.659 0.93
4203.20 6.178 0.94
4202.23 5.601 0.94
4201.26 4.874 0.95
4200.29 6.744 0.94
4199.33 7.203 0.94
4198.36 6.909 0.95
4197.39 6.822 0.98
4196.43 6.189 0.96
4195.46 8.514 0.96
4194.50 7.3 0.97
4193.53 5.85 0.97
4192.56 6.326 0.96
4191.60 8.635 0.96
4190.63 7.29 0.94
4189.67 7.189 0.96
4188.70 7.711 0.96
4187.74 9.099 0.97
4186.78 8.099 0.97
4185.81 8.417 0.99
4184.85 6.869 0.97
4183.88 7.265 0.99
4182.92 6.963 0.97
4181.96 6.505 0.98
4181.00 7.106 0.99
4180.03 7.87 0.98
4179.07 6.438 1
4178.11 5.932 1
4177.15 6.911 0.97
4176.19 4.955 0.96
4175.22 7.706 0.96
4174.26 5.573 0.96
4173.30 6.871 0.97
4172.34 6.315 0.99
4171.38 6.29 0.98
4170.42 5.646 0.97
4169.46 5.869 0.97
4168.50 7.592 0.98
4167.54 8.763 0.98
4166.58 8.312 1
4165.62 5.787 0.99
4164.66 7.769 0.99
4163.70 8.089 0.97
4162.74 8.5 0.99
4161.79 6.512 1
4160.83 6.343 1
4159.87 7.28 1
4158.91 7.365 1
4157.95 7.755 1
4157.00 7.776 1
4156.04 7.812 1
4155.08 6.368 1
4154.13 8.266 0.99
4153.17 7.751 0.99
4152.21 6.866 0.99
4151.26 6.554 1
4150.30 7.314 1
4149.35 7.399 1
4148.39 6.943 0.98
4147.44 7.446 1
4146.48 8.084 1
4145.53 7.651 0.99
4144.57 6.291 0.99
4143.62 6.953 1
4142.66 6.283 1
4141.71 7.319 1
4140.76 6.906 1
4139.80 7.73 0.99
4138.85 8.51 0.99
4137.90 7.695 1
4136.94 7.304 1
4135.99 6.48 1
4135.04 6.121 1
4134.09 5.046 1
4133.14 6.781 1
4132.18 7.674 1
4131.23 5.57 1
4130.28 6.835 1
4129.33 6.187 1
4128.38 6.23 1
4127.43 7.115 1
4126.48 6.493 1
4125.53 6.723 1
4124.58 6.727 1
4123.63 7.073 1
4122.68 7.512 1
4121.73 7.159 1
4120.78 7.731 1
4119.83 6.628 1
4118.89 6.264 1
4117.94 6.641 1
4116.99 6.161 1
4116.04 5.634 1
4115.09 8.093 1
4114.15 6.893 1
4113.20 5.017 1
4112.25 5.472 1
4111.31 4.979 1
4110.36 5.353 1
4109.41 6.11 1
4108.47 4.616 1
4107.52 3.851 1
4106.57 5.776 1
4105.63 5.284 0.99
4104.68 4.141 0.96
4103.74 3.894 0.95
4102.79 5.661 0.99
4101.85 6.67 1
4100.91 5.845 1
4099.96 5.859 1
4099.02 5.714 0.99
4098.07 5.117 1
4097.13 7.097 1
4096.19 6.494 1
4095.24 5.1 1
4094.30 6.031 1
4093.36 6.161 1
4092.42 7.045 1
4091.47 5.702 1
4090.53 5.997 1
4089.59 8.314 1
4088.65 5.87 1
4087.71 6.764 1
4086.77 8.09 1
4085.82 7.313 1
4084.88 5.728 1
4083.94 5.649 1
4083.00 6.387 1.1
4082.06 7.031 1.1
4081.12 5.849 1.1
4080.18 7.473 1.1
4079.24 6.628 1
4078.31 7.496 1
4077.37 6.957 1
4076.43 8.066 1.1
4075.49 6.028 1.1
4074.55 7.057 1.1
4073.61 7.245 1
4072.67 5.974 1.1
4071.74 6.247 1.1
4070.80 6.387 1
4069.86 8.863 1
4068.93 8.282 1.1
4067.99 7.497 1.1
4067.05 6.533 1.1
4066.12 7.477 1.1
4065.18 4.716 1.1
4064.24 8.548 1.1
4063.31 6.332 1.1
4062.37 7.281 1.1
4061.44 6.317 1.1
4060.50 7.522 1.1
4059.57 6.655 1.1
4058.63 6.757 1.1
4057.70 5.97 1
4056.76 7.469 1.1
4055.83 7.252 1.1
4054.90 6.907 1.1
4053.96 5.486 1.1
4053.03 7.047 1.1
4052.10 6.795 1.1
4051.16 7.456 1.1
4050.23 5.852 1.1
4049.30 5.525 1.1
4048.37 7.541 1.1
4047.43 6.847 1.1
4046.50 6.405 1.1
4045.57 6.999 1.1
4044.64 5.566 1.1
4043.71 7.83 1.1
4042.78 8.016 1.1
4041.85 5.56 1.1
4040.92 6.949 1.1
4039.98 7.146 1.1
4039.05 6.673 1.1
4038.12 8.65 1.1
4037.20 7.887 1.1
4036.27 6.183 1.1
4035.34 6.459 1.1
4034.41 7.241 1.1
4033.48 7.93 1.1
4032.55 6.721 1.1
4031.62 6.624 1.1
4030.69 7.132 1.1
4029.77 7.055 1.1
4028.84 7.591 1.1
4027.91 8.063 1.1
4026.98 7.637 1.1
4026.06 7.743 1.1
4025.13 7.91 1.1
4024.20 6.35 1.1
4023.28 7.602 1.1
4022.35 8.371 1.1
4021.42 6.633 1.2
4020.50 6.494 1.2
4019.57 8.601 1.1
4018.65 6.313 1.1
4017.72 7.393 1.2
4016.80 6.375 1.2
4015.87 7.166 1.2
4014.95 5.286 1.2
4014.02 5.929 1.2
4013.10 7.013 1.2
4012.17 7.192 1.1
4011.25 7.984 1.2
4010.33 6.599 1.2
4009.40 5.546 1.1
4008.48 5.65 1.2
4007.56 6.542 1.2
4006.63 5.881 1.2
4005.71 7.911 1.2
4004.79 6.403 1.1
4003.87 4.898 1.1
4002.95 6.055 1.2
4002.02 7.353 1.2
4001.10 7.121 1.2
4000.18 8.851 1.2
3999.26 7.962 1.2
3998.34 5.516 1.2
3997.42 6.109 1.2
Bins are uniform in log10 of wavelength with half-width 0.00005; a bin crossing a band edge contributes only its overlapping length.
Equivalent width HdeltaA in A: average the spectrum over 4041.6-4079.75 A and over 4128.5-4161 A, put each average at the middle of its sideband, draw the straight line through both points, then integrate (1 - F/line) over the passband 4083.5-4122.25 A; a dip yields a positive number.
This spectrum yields 5.1 A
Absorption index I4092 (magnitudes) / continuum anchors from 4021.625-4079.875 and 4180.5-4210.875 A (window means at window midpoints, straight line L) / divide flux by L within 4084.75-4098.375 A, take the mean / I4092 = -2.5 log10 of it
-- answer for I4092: 0.08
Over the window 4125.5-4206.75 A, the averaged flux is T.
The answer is 7.01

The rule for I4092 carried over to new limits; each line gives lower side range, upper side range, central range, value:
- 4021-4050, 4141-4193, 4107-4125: 0.15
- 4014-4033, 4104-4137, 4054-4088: -0.04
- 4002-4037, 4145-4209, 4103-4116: 0.29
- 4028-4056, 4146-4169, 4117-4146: 0.07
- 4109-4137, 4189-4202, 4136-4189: -0.08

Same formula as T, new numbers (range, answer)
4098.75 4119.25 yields 5.63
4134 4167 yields 7.24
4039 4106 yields 6.59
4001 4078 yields 6.91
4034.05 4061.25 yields 6.84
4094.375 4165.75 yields 6.6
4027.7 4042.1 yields 7.12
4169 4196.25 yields 6.98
